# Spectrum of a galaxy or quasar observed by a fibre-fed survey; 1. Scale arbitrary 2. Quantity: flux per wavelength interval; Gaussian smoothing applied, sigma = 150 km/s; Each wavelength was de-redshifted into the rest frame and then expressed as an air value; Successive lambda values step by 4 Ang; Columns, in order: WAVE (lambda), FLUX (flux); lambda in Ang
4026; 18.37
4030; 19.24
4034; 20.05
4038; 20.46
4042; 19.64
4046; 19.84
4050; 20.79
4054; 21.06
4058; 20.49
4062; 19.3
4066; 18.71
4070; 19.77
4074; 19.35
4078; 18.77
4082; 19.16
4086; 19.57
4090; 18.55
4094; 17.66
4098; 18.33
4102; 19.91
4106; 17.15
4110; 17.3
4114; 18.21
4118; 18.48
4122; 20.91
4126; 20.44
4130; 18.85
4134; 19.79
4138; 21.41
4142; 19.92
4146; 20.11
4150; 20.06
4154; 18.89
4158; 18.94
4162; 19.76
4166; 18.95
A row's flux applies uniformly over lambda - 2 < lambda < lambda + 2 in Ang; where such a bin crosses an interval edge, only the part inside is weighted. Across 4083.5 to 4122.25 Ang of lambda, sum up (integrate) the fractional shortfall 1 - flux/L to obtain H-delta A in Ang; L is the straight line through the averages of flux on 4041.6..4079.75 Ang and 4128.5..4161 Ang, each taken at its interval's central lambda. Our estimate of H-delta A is 2.5 Ang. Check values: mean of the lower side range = 19.8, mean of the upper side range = 19.8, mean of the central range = 18.5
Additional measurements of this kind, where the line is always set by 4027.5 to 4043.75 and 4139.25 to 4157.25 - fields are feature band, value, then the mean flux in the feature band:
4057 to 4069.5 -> 0.2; 19.5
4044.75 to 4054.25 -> -0.4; 20.5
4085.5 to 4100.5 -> 1.0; 18.5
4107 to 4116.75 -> 1.0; 17.7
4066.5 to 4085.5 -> 0.5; 19.2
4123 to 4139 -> -0.3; 20.1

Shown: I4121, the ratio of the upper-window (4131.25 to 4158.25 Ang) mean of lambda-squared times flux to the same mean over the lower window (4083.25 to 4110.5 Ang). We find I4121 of 1.11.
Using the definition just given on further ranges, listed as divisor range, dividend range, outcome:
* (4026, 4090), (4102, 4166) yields 1.02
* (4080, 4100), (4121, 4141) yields 1.11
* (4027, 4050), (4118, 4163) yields 1.05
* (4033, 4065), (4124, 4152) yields 1.04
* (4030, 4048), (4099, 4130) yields 0.98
